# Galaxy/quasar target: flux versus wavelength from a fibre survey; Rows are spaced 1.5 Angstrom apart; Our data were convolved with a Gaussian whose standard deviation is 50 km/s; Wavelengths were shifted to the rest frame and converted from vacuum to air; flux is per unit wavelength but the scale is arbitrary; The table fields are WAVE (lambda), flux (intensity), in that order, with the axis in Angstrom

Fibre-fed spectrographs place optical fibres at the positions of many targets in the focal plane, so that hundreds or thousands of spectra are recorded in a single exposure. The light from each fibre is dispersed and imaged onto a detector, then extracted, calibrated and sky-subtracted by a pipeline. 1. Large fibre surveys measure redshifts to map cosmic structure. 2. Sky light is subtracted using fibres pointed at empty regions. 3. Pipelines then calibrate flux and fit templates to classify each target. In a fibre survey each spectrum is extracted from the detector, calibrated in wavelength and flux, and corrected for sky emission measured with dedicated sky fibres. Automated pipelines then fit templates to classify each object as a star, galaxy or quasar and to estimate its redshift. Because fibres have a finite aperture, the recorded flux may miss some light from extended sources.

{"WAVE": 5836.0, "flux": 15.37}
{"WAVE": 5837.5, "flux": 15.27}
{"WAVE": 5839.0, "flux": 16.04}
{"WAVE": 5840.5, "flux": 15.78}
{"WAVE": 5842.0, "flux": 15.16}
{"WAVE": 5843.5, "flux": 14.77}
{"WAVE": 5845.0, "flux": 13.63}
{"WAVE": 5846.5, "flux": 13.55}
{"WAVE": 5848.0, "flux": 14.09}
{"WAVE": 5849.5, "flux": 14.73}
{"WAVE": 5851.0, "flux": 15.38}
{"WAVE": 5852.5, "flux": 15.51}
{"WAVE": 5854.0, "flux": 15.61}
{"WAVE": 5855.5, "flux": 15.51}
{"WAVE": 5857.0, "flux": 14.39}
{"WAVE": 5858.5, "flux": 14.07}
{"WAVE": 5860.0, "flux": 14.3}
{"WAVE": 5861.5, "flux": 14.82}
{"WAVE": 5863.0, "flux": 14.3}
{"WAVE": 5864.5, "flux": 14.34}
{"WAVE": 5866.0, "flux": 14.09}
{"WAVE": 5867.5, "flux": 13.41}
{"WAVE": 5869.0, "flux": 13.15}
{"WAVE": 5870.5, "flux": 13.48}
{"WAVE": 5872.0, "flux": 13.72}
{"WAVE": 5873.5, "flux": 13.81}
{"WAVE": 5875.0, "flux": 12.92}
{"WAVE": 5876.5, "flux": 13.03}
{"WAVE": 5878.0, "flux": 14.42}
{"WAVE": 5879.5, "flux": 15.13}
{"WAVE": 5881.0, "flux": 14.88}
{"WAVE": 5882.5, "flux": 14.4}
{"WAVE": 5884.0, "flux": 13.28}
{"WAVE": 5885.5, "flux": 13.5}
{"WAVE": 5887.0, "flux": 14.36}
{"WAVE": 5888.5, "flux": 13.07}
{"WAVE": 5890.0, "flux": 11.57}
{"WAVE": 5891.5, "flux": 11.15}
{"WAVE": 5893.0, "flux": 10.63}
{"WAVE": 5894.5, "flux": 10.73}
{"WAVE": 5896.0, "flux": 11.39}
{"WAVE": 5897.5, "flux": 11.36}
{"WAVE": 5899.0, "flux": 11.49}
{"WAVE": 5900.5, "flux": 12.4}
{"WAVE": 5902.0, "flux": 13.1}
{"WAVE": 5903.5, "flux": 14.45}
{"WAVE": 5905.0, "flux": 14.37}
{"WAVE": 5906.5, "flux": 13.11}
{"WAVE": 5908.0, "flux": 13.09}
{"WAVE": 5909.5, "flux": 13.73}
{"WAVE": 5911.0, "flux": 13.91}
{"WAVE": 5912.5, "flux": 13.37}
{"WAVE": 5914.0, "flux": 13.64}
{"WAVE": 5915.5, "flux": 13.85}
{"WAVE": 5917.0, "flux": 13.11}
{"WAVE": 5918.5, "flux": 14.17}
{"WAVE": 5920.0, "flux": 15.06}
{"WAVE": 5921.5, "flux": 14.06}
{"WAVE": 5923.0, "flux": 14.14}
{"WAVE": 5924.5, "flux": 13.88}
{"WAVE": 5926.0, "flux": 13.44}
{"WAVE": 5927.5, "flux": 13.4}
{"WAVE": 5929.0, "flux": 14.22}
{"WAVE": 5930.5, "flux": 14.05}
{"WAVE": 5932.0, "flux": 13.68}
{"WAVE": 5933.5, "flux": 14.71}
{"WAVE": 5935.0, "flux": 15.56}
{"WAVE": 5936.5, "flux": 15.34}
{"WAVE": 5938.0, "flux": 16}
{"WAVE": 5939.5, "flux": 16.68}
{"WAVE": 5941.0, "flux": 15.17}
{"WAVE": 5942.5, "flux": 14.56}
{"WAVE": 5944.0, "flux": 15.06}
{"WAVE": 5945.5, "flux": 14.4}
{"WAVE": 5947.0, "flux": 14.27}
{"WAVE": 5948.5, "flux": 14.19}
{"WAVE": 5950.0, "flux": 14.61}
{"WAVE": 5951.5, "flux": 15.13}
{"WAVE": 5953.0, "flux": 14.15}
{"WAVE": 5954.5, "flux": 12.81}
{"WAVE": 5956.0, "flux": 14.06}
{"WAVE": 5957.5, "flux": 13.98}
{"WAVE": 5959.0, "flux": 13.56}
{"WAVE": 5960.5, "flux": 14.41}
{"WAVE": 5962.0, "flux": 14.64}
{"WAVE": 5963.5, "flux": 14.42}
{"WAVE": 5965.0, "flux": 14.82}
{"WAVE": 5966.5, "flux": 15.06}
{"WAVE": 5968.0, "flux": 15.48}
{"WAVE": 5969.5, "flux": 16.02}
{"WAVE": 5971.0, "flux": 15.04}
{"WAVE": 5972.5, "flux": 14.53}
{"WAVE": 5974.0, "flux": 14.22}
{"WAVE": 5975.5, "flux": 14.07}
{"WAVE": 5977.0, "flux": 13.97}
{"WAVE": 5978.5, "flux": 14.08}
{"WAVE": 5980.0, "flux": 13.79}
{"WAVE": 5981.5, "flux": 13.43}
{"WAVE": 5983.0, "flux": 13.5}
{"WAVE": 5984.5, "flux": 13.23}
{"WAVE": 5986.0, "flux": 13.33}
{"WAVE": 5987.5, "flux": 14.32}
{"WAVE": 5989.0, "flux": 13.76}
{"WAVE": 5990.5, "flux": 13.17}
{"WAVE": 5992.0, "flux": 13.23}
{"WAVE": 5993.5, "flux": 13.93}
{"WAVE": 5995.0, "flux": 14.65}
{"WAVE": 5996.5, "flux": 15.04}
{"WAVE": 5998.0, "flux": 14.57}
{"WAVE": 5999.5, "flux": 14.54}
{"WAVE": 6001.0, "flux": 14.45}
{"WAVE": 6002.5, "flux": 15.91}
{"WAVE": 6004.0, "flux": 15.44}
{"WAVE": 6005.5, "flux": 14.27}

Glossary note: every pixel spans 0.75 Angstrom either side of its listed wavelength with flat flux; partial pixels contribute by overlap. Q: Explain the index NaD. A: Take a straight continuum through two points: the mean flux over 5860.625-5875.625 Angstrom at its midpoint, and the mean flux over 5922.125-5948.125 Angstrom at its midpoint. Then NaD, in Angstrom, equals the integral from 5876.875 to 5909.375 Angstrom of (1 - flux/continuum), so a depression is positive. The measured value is 2.6 Angstrom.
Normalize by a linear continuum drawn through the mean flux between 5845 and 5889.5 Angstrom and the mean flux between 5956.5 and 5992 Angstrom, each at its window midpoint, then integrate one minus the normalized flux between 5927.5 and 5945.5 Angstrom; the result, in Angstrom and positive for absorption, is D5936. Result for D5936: -0.9 Angstrom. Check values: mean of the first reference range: 14.2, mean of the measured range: 14.9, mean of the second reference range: 14.2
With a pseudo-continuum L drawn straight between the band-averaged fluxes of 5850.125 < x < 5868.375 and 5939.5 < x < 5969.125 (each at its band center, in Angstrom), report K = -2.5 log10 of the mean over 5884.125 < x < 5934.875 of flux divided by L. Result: 0.10 mag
